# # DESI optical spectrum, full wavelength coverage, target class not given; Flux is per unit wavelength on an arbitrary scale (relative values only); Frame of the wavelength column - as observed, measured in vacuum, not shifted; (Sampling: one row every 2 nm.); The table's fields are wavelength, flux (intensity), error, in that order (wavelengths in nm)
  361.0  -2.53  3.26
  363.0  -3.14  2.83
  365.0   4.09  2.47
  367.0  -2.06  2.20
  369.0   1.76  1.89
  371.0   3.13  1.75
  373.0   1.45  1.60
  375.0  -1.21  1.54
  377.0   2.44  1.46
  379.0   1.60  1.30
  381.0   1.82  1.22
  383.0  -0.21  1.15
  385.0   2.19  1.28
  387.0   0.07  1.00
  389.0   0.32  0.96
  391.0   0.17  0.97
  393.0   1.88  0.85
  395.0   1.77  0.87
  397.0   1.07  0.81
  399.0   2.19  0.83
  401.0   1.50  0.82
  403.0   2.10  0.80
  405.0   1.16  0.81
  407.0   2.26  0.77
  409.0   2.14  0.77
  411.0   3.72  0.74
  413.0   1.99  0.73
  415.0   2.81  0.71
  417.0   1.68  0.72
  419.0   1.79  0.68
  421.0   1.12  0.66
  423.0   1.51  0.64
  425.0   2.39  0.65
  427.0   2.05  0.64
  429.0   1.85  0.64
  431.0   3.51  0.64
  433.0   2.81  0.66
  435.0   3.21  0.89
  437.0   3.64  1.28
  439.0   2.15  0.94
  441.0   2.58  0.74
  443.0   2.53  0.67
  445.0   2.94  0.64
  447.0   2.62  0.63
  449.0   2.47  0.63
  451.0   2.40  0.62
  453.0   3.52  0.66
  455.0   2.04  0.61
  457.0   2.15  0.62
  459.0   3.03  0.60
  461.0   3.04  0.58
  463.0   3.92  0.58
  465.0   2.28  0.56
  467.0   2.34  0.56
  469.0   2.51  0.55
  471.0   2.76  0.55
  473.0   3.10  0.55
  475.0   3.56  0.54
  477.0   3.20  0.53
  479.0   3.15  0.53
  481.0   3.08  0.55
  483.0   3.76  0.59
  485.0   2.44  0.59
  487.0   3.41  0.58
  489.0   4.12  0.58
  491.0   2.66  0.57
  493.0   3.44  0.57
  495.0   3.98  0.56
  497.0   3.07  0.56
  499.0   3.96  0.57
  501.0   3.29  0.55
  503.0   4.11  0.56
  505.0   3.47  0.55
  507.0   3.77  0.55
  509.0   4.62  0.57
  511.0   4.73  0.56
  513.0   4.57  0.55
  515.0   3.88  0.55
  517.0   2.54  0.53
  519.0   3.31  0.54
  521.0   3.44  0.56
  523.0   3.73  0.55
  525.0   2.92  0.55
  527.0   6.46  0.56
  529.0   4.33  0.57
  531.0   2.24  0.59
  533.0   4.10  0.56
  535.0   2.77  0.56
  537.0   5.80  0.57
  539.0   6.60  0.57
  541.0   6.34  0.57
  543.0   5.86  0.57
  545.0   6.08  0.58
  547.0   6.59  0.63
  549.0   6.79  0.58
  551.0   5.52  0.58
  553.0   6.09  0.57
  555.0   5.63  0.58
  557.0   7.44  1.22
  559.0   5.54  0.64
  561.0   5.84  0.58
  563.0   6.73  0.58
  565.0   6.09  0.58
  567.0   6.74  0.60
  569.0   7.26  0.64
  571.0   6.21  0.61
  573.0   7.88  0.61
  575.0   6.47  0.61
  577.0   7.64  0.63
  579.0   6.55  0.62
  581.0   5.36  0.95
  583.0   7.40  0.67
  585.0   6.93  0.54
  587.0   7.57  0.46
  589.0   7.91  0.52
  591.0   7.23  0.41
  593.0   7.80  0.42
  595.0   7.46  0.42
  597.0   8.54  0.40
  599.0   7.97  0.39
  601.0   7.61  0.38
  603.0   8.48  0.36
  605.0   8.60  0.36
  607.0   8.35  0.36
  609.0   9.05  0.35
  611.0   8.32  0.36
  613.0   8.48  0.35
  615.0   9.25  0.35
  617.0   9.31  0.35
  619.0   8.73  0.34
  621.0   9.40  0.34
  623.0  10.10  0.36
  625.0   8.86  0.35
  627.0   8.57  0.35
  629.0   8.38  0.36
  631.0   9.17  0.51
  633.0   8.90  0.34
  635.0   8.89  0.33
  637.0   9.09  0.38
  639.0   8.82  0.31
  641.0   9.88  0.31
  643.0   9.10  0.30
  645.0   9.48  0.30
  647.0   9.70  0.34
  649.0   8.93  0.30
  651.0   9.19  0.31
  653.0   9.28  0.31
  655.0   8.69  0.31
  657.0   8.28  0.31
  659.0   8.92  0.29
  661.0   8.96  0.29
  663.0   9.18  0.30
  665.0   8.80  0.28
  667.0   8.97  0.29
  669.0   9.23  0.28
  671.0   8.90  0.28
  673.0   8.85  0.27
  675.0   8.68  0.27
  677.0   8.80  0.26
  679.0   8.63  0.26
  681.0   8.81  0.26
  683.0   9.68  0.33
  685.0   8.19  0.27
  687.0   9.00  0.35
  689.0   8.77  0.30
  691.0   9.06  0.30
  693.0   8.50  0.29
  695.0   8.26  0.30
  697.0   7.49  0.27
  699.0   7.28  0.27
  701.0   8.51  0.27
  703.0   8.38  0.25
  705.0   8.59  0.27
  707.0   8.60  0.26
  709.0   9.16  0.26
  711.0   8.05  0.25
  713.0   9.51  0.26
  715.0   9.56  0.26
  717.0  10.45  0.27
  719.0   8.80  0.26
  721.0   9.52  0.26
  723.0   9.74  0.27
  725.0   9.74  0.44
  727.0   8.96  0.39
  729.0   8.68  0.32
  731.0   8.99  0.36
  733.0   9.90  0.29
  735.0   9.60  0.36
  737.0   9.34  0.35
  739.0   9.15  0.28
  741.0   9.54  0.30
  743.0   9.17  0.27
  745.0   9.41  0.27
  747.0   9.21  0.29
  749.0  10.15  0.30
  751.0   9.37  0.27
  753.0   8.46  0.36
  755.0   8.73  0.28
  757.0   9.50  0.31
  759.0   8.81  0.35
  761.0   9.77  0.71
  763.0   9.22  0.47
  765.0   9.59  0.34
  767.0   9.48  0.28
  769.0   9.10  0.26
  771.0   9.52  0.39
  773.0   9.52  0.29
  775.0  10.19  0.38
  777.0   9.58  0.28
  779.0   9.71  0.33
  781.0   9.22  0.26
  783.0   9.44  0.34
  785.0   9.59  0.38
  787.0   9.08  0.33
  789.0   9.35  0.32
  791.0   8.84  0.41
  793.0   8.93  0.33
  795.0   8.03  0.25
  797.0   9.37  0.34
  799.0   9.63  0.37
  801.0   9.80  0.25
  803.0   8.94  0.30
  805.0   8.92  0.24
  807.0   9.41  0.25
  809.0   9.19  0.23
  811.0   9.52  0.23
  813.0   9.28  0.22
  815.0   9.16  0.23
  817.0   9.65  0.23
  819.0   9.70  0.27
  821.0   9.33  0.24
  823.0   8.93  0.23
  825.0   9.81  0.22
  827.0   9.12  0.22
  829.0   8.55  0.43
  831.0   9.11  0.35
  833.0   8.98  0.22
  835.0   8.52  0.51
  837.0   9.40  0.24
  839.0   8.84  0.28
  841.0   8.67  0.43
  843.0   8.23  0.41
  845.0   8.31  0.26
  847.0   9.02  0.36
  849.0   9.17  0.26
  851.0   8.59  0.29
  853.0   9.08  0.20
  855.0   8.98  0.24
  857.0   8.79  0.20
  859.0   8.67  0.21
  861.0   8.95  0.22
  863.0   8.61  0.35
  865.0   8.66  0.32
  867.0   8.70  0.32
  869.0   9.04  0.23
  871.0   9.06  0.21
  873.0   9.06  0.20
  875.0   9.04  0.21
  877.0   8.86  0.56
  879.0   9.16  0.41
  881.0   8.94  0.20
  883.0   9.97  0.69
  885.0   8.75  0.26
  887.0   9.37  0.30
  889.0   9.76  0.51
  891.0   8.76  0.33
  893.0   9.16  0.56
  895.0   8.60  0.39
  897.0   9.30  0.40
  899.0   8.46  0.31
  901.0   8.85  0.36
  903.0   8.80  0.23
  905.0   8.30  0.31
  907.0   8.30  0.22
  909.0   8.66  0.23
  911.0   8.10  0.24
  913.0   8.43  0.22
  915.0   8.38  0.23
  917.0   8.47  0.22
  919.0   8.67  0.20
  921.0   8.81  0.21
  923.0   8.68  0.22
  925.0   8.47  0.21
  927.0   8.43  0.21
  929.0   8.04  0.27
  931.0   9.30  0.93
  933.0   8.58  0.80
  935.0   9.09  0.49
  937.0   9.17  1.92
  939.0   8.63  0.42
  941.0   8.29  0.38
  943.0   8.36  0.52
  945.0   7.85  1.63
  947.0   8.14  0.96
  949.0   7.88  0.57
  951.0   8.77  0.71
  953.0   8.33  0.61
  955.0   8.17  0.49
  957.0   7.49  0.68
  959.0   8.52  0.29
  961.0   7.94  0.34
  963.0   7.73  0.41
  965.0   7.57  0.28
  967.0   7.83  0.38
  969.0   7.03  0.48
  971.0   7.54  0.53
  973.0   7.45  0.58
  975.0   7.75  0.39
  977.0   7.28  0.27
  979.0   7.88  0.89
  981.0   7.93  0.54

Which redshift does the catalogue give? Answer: 0.35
